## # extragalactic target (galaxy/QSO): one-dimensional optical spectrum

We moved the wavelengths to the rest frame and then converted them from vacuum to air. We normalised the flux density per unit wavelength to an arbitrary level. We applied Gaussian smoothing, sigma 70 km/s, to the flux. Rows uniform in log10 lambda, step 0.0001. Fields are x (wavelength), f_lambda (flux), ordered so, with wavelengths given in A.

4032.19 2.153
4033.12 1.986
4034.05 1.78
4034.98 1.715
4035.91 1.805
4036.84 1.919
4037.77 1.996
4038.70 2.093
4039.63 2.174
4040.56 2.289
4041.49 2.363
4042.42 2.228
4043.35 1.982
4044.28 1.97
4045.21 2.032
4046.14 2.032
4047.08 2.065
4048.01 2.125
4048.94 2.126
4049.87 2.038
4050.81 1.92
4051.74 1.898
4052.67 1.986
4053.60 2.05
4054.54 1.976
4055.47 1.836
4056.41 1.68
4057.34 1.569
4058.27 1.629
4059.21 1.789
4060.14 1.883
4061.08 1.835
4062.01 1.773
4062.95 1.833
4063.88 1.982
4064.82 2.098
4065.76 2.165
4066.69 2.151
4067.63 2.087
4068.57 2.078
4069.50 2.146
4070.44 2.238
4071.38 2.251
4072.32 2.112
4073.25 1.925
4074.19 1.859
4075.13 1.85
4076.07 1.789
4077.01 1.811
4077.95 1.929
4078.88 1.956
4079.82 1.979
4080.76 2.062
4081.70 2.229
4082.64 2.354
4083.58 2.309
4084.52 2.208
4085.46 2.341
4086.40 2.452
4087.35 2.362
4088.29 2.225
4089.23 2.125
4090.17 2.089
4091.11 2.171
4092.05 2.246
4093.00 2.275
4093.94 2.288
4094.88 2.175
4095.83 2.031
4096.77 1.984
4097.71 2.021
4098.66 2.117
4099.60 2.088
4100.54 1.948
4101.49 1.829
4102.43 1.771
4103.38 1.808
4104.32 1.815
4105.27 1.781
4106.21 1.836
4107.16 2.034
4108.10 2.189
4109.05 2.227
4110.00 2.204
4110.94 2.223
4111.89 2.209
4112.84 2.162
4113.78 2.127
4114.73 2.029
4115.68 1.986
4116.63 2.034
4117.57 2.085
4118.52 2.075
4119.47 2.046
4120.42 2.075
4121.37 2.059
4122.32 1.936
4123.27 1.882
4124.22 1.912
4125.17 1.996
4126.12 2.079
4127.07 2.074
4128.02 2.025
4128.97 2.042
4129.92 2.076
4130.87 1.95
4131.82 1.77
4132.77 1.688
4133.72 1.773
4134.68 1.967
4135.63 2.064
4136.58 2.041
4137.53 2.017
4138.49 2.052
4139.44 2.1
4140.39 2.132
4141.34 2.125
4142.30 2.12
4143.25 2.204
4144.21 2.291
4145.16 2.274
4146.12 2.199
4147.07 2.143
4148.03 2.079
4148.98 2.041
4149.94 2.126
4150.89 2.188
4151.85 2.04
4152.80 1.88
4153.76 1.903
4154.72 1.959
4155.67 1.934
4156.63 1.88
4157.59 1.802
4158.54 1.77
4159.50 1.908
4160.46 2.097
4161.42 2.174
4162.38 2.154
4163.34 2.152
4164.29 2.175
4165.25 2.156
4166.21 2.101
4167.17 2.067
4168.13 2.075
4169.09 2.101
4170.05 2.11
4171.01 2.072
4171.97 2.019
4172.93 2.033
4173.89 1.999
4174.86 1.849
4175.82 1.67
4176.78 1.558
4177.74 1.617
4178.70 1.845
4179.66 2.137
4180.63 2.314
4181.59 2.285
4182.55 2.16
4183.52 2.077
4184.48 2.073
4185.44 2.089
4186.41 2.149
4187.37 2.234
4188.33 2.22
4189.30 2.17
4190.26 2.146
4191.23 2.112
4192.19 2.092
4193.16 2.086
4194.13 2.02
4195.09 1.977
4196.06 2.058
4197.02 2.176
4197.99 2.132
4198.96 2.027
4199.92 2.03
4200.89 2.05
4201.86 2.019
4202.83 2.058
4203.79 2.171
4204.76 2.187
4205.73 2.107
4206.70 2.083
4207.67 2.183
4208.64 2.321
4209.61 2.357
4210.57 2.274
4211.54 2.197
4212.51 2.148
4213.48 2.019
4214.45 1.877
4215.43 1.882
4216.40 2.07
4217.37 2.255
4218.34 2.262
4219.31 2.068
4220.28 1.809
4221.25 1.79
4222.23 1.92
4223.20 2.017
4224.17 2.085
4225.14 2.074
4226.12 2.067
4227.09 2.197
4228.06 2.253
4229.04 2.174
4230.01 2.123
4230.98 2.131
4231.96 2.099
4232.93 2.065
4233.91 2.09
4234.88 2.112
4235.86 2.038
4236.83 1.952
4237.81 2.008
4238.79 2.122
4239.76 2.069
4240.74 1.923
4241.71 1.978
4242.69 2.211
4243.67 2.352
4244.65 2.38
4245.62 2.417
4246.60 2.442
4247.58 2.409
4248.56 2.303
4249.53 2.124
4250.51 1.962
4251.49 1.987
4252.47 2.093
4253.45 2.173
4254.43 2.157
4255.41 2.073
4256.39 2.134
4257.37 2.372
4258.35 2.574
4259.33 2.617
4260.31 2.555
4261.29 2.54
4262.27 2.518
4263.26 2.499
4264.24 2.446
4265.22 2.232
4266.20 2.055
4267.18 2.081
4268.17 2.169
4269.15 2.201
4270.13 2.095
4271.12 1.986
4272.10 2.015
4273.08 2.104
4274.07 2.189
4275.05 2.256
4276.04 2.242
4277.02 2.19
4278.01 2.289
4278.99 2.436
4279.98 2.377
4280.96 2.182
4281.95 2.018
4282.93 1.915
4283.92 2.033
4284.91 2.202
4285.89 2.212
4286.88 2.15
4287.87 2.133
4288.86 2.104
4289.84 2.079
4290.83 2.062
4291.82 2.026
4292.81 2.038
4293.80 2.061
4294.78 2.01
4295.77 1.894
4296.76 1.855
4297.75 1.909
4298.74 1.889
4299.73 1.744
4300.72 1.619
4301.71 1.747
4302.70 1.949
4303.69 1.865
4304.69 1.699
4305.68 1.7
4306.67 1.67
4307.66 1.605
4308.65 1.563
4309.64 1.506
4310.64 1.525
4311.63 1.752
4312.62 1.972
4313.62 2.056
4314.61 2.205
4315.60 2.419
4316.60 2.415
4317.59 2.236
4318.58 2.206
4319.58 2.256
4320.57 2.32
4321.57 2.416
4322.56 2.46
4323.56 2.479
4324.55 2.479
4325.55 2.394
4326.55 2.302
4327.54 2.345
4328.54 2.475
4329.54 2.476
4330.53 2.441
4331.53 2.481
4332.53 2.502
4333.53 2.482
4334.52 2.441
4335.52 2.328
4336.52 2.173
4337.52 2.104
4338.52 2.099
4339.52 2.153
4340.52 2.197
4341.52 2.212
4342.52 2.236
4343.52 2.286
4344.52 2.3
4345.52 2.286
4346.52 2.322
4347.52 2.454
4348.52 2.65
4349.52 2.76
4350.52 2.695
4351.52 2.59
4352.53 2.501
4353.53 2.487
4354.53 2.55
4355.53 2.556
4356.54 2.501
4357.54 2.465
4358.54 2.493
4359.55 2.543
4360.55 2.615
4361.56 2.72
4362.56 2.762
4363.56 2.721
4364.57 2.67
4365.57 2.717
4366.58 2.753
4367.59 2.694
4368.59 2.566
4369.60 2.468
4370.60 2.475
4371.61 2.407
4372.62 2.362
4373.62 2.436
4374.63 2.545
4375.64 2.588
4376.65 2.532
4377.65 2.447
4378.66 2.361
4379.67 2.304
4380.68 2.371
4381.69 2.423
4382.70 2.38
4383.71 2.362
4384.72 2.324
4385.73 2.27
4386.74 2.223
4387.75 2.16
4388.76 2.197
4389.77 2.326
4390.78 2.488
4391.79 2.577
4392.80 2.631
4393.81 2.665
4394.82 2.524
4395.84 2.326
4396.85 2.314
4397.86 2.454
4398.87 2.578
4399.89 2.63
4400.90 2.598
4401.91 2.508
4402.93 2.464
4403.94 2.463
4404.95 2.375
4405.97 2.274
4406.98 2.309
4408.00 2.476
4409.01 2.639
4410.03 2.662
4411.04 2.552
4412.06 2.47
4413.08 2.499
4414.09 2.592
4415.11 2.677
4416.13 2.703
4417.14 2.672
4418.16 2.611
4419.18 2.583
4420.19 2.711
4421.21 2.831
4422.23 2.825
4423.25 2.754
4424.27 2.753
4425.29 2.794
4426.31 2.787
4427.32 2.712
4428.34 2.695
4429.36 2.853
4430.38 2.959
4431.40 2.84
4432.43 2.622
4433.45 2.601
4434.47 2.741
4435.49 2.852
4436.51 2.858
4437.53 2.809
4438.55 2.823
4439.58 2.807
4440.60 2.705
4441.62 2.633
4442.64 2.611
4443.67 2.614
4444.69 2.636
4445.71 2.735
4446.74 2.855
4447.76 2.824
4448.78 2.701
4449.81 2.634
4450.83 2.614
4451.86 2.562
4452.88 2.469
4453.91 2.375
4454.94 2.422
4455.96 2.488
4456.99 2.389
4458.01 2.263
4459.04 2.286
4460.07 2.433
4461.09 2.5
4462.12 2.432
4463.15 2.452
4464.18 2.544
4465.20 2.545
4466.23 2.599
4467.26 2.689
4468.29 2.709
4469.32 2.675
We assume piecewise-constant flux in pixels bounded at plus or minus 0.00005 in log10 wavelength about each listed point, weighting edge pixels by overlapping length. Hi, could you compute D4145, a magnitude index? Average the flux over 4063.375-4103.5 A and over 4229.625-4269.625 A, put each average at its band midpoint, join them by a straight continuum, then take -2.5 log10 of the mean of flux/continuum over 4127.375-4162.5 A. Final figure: 0.059 mag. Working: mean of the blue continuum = 2.09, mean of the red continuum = 2.21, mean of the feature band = 2.03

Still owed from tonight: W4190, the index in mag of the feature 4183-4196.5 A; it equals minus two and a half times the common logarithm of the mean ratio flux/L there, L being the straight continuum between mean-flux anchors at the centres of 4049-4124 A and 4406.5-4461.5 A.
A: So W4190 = 0.05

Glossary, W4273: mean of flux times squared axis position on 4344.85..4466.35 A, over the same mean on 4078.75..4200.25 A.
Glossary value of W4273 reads 1.41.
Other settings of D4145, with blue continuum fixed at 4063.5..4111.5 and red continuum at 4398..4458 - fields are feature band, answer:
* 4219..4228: 0.146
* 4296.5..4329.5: 0.200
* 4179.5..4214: 0.061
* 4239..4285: 0.067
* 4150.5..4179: 0.121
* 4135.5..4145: 0.023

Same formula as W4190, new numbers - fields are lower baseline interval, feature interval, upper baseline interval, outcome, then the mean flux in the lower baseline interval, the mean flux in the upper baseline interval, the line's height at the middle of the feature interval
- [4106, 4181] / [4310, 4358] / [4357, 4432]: 0.038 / 2.03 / 2.55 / 2.42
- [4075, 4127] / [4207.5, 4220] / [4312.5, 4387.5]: 0.044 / 2.07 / 2.42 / 2.23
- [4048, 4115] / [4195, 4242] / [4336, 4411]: 0.075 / 2.04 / 2.46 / 2.23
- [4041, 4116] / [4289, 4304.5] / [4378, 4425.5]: 0.223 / 2.04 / 2.5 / 2.35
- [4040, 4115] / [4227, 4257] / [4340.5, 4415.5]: 0.067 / 2.05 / 2.48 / 2.28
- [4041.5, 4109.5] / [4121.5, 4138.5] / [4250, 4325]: 0.048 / 2.03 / 2.11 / 2.05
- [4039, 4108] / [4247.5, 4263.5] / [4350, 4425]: 0.012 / 2.03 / 2.52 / 2.32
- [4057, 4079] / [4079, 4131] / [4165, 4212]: -0.050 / 1.95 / 2.08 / 1.99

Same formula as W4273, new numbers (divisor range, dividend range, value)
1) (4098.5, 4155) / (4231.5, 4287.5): 1.15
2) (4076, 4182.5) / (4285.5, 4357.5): 1.17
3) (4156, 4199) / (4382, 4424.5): 1.36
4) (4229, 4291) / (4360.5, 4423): 1.22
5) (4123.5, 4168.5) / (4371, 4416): 1.35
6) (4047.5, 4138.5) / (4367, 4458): 1.47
